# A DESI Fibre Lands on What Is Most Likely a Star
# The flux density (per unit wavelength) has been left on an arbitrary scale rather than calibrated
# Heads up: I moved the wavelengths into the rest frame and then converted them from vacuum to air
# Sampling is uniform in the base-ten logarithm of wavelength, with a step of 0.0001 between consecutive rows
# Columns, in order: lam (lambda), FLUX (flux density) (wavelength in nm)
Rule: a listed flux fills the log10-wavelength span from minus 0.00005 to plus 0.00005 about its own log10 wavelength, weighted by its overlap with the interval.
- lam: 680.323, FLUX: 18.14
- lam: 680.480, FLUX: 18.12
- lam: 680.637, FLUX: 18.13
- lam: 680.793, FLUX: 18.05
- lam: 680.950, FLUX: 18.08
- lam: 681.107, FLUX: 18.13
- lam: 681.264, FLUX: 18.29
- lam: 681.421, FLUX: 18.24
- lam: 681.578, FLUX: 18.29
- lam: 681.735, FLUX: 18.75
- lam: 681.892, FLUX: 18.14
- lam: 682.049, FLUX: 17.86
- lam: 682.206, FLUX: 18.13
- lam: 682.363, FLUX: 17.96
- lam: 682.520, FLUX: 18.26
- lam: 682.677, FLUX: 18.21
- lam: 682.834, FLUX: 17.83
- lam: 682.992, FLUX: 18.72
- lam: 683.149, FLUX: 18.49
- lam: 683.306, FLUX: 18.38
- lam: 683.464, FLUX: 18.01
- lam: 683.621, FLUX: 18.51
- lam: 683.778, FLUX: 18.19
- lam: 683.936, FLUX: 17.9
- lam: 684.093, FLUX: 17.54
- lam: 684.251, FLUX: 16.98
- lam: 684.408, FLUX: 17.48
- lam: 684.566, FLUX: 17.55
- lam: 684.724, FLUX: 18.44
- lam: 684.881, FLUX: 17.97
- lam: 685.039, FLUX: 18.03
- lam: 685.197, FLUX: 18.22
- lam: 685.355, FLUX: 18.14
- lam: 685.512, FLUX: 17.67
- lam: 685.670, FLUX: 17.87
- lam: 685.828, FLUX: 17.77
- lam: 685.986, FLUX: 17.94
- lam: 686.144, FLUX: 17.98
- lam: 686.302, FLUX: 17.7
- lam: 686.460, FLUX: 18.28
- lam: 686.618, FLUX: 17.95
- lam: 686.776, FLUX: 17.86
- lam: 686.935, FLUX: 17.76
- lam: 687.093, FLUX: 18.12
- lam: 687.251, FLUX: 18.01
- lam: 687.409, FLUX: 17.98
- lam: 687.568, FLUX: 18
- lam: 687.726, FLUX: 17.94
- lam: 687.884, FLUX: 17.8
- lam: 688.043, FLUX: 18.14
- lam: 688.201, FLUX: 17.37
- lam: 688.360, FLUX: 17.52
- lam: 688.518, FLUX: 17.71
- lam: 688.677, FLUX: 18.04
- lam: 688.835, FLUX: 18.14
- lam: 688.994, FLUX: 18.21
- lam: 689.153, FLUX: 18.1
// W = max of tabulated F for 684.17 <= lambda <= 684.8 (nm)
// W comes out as 18.44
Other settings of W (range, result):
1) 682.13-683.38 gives 18.72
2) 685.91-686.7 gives 18.28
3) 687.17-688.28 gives 18.14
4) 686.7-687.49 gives 18.12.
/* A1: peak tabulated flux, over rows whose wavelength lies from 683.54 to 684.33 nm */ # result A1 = 18.51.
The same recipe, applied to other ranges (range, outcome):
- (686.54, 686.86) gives 17.95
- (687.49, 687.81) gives 18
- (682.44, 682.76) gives 18.26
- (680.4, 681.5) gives 18.29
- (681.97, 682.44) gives 18.13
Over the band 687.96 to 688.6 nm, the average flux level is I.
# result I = 17.7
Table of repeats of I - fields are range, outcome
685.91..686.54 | 18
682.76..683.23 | 18.3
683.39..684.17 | 18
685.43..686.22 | 17.9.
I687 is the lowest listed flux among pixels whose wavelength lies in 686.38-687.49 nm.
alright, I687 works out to 17.76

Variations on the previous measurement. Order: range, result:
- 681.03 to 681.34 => 18.13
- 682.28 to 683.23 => 17.83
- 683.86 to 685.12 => 16.98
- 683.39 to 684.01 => 17.9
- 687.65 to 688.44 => 17.37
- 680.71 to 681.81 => 18.05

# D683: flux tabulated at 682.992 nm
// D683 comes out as 18.72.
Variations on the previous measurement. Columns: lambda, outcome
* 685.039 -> 18.03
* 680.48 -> 18.12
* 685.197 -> 18.22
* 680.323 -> 18.14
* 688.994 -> 18.21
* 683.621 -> 18.51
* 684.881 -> 17.97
